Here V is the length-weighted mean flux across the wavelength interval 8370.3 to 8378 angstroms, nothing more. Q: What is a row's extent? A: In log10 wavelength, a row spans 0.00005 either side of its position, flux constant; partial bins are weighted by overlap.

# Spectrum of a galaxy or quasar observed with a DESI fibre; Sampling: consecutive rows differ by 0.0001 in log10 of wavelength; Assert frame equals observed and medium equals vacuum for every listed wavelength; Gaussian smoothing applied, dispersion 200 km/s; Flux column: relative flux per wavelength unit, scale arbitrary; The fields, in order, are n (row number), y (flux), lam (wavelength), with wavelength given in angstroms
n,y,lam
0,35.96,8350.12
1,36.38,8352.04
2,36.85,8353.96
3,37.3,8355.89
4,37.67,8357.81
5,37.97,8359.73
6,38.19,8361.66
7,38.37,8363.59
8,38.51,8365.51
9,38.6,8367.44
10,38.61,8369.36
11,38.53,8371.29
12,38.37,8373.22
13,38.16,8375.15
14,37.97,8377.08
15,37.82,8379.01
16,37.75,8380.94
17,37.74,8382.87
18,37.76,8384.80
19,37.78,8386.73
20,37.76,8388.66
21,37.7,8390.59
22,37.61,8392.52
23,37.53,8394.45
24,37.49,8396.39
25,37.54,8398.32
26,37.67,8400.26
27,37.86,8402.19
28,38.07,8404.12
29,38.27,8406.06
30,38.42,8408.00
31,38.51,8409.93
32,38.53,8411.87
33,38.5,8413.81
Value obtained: 38.2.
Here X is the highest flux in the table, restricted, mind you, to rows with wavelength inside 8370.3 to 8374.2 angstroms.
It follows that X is 38.53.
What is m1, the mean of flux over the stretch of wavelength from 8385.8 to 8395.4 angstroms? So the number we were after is 37.7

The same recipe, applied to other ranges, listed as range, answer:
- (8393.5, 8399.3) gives 37.5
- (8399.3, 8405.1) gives 37.9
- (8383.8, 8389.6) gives 37.8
